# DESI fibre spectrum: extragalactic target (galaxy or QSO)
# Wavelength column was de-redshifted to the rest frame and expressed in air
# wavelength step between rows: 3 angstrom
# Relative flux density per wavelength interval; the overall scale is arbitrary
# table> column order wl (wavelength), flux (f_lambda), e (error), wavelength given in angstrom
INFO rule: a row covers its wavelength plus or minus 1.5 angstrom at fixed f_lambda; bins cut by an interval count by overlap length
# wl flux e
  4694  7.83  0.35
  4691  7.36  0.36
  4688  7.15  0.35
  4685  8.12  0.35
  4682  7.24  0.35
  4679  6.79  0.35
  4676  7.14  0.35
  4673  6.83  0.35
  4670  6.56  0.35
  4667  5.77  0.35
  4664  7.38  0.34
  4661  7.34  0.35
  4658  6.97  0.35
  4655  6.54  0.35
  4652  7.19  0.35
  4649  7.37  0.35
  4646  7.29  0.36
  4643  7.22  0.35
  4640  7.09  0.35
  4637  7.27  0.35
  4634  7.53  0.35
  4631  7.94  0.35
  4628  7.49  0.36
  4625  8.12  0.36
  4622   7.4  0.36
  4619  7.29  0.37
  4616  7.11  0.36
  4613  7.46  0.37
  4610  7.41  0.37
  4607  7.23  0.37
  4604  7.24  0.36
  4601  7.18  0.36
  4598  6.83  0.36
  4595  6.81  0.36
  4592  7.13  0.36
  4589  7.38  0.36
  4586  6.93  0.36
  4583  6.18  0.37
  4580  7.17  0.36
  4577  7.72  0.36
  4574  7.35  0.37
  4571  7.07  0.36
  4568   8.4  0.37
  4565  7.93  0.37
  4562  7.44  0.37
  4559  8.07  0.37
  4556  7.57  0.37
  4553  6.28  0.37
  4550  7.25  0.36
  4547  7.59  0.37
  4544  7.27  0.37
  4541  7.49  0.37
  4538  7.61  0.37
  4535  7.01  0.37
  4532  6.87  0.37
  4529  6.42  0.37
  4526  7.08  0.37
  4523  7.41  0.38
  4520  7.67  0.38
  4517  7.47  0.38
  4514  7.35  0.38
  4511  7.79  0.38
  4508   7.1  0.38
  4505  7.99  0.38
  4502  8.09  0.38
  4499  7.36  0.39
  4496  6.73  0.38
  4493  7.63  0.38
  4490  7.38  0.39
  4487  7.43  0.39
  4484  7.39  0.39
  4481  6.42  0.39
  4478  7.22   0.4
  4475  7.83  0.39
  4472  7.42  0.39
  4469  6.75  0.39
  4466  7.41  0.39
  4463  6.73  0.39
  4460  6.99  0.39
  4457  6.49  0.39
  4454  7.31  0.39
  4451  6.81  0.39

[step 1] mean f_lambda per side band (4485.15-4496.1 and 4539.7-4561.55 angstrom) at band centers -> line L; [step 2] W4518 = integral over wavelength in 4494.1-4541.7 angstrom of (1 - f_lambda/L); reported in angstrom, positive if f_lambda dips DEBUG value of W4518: 0.2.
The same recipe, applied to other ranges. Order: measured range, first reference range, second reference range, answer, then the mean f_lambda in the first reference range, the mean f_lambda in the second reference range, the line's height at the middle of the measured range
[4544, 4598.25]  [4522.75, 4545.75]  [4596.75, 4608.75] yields -1.2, 7.14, 7.13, 7.13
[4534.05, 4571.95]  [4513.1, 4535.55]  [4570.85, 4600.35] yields -1.9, 7.16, 7.06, 7.11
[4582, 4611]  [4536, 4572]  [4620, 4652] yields 1.7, 7.5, 7.46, 7.48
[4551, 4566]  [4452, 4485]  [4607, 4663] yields -0.5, 7.08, 7.33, 7.22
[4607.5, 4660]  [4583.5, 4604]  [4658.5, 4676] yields -3.2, 7.02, 6.82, 6.91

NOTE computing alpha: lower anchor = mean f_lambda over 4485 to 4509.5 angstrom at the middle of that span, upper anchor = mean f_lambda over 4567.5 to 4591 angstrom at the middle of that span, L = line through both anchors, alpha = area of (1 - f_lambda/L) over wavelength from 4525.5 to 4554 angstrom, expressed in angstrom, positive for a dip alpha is 0.9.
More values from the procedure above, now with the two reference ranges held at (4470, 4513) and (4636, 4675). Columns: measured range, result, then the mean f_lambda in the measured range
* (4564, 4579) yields -1.0 angstrom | 7.67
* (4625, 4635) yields -1.0 angstrom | 7.73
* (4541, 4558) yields 0.0 angstrom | 7.24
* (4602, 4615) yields -0.4 angstrom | 7.32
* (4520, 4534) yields 0.6 angstrom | 7.02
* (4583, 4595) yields 0.3 angstrom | 6.98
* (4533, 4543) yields -0.1 angstrom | 7.34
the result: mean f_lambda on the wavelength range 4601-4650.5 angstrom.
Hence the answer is 7.4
